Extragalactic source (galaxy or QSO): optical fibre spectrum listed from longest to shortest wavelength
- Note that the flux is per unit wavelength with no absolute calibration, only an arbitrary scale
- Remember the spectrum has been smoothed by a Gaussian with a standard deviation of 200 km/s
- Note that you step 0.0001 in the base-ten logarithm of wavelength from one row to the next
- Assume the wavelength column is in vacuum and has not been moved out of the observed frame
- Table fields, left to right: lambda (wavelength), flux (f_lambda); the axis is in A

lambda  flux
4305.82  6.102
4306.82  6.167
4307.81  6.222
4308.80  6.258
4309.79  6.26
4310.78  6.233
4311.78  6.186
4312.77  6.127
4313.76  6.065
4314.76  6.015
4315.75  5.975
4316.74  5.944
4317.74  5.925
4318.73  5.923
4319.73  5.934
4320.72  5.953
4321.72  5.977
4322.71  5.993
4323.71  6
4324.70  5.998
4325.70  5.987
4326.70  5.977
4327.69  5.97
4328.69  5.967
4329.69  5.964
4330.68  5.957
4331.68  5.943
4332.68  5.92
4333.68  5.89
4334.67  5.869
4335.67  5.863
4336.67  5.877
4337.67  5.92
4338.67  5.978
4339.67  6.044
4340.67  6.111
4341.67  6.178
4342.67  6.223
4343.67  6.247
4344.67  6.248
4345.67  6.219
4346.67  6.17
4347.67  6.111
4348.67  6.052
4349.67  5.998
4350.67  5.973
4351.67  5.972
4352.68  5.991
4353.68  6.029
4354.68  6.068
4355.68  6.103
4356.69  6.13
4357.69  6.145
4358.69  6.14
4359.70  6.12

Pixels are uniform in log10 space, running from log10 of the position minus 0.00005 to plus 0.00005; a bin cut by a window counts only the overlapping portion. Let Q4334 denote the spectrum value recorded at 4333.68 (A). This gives 5.89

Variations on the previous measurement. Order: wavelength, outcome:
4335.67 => 5.863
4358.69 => 6.14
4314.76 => 6.015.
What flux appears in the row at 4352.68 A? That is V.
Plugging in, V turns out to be 5.991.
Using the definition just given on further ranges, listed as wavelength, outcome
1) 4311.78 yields 6.186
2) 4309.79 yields 6.26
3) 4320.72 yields 5.953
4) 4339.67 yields 6.044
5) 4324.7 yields 5.998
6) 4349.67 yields 5.998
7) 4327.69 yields 5.97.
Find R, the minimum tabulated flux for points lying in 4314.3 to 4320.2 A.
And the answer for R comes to 5.923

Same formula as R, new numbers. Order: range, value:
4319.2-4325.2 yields 5.934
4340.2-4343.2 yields 6.111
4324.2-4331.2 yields 5.957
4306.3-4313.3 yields 6.127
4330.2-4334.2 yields 5.89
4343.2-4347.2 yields 6.17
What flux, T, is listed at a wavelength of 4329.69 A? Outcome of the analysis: 5.964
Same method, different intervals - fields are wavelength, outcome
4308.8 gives 6.258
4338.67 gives 5.978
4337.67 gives 5.92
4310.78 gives 6.233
